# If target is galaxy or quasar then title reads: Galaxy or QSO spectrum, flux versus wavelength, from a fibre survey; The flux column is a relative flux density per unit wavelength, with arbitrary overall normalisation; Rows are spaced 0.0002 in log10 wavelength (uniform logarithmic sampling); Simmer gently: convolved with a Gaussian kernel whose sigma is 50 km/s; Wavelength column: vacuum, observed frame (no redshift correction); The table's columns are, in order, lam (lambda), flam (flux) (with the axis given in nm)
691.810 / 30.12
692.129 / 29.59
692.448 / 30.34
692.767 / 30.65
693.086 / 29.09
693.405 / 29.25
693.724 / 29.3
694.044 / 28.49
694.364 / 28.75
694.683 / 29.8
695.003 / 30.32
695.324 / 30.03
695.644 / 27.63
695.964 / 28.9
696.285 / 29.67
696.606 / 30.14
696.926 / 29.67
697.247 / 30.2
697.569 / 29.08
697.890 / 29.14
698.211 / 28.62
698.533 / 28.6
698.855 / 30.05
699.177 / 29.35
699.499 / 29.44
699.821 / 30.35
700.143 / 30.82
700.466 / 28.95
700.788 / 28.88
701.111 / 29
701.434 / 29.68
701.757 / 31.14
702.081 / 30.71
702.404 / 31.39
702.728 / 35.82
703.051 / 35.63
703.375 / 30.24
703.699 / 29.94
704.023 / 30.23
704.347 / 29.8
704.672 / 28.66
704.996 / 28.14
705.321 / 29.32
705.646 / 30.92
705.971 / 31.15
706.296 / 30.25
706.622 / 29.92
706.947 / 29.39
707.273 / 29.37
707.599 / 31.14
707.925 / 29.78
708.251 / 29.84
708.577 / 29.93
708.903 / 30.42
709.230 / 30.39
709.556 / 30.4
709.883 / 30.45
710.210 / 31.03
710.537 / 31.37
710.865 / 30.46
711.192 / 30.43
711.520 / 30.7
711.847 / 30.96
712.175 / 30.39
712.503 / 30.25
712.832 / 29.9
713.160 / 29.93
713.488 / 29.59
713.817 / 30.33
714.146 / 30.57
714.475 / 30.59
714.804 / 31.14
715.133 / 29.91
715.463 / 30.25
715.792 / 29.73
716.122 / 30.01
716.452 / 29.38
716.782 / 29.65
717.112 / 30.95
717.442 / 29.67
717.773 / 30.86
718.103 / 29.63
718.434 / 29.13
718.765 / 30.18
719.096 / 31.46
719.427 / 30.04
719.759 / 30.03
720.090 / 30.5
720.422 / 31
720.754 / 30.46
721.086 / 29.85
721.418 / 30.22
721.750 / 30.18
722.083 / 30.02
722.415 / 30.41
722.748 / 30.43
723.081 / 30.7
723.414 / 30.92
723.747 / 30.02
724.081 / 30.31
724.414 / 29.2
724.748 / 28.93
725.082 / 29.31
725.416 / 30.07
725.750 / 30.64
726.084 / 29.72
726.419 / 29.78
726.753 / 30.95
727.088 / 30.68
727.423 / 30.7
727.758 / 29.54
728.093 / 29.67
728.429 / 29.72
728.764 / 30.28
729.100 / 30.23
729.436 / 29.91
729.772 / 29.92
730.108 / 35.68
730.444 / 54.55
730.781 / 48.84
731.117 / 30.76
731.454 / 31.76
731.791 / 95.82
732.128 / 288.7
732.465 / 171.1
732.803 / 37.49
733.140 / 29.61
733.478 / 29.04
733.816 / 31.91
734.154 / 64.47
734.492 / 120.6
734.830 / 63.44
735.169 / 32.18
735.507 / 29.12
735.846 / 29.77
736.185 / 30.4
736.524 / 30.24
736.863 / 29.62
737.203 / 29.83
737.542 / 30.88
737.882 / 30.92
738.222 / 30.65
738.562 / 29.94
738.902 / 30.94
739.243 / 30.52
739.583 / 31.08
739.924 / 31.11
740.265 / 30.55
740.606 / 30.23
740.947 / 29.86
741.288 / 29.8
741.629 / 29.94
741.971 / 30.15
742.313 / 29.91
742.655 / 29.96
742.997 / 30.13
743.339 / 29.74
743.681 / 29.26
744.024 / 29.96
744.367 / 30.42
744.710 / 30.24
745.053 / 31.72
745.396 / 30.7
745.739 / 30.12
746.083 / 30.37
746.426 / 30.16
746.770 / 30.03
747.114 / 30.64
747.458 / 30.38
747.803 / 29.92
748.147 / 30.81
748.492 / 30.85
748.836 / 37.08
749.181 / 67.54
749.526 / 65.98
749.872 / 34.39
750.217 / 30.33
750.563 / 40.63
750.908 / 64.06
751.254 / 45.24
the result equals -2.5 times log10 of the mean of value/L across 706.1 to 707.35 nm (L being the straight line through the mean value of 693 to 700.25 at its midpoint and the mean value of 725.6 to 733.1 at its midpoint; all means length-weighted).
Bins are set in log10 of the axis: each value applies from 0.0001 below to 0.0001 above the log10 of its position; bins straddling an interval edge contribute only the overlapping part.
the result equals 0.23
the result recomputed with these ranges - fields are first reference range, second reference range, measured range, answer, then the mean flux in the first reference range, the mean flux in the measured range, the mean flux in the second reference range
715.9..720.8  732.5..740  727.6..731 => 0.05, 30.2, 34.8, 40.3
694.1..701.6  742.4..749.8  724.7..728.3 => 0.08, 29.4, 30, 34.1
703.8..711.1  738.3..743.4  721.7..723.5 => -0.01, 30.1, 30.4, 30.3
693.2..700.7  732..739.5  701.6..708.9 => 0.14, 29.4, 30.6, 54.3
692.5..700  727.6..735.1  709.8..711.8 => 0.35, 29.4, 30.8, 60.8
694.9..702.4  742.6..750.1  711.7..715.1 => 0.02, 29.6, 30.3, 34.2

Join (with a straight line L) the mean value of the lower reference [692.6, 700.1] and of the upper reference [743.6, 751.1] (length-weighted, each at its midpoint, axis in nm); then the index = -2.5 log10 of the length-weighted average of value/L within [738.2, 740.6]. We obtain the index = 0.15 mag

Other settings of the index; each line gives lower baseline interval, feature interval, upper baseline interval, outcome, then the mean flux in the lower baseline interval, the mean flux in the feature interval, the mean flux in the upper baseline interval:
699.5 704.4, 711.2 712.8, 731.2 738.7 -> 0.275 mag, 30.8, 30.5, 58.7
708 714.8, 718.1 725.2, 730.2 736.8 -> 0.462 mag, 30.4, 30.1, 64.8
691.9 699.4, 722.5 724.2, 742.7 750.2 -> 0.054 mag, 29.4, 30.5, 34.2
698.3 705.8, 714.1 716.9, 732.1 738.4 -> 0.313 mag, 30.3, 30.1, 54.8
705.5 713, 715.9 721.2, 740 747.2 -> 0.006 mag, 30.4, 30.2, 30.2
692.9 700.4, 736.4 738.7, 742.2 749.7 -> 0.099 mag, 29.4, 30.3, 34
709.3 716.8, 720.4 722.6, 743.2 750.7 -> 0.040 mag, 30.3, 30.3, 34.6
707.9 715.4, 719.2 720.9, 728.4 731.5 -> 0.080 mag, 30.4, 30.4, 35.6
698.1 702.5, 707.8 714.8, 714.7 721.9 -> -0.013 mag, 29.8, 30.4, 30.2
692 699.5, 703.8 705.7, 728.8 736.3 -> 0.251 mag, 29.4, 29.4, 60.8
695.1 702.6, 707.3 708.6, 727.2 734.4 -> 0.238 mag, 29.7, 30.1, 57.2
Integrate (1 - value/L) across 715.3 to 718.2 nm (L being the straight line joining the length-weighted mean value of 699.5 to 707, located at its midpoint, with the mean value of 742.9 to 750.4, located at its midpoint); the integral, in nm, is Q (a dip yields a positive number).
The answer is 0.15 nm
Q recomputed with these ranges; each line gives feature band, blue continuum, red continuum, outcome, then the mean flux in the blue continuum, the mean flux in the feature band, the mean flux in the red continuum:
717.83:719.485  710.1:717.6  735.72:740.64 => 0.01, 30.3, 30.2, 30.5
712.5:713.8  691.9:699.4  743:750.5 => 0.05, 29.4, 29.9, 34.3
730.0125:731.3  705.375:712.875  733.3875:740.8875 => -0.25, 30.4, 42.7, 37.6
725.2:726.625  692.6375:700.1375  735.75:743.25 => 0.00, 29.4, 30.1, 30.3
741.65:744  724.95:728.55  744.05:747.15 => 0.04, 30.1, 29.9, 30.5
